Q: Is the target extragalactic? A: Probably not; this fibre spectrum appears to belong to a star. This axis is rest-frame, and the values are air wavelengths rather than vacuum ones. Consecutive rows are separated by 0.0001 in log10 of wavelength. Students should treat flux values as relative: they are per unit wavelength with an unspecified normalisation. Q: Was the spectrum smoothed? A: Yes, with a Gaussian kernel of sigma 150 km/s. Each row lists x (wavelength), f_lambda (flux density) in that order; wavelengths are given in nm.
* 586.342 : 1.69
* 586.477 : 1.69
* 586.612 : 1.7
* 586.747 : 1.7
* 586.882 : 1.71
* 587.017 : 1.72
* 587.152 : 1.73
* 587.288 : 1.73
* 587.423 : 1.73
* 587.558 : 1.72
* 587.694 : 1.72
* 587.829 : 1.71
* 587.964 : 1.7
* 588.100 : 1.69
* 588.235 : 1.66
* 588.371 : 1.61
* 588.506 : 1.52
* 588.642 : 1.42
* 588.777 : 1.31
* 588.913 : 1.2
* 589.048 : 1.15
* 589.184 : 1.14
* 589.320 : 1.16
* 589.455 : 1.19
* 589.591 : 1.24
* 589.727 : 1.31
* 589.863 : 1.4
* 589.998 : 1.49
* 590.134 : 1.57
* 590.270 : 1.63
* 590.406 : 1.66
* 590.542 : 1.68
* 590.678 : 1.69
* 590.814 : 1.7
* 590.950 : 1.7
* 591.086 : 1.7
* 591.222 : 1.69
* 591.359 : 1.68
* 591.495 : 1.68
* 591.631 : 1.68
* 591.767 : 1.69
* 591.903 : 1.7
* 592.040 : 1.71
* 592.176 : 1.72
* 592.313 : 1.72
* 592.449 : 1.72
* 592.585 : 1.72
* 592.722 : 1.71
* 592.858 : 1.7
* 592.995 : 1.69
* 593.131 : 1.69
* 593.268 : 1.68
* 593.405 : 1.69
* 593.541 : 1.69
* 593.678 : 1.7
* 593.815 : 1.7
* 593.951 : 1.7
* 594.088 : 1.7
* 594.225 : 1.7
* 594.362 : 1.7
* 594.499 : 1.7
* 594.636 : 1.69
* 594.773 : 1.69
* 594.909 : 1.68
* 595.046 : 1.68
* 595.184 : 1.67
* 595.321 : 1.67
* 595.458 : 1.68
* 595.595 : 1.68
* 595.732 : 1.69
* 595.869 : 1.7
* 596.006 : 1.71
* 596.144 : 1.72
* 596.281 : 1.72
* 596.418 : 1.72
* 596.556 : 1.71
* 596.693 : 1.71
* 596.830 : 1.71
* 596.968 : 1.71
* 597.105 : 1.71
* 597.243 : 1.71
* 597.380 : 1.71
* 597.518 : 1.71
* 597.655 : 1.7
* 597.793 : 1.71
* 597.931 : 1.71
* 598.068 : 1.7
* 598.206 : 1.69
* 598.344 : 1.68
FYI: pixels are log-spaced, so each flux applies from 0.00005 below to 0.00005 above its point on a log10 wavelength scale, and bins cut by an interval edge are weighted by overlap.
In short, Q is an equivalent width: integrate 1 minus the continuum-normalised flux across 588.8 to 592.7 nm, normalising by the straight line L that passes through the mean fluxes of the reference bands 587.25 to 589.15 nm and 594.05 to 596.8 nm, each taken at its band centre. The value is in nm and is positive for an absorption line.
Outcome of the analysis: 0.14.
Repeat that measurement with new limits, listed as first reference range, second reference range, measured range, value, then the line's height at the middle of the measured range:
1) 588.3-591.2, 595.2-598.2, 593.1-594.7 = -0.09 nm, 1.6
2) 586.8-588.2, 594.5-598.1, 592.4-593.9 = 0.01 nm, 1.71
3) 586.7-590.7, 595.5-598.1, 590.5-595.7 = -0.22 nm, 1.63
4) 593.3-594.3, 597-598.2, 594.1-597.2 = 0.01 nm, 1.7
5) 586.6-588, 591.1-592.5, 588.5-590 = 0.38 nm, 1.71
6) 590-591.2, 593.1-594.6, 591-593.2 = -0.03 nm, 1.67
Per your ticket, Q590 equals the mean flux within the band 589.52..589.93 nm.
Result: 1.31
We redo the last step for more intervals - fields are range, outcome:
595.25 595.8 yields 1.68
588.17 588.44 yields 1.63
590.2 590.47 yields 1.64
